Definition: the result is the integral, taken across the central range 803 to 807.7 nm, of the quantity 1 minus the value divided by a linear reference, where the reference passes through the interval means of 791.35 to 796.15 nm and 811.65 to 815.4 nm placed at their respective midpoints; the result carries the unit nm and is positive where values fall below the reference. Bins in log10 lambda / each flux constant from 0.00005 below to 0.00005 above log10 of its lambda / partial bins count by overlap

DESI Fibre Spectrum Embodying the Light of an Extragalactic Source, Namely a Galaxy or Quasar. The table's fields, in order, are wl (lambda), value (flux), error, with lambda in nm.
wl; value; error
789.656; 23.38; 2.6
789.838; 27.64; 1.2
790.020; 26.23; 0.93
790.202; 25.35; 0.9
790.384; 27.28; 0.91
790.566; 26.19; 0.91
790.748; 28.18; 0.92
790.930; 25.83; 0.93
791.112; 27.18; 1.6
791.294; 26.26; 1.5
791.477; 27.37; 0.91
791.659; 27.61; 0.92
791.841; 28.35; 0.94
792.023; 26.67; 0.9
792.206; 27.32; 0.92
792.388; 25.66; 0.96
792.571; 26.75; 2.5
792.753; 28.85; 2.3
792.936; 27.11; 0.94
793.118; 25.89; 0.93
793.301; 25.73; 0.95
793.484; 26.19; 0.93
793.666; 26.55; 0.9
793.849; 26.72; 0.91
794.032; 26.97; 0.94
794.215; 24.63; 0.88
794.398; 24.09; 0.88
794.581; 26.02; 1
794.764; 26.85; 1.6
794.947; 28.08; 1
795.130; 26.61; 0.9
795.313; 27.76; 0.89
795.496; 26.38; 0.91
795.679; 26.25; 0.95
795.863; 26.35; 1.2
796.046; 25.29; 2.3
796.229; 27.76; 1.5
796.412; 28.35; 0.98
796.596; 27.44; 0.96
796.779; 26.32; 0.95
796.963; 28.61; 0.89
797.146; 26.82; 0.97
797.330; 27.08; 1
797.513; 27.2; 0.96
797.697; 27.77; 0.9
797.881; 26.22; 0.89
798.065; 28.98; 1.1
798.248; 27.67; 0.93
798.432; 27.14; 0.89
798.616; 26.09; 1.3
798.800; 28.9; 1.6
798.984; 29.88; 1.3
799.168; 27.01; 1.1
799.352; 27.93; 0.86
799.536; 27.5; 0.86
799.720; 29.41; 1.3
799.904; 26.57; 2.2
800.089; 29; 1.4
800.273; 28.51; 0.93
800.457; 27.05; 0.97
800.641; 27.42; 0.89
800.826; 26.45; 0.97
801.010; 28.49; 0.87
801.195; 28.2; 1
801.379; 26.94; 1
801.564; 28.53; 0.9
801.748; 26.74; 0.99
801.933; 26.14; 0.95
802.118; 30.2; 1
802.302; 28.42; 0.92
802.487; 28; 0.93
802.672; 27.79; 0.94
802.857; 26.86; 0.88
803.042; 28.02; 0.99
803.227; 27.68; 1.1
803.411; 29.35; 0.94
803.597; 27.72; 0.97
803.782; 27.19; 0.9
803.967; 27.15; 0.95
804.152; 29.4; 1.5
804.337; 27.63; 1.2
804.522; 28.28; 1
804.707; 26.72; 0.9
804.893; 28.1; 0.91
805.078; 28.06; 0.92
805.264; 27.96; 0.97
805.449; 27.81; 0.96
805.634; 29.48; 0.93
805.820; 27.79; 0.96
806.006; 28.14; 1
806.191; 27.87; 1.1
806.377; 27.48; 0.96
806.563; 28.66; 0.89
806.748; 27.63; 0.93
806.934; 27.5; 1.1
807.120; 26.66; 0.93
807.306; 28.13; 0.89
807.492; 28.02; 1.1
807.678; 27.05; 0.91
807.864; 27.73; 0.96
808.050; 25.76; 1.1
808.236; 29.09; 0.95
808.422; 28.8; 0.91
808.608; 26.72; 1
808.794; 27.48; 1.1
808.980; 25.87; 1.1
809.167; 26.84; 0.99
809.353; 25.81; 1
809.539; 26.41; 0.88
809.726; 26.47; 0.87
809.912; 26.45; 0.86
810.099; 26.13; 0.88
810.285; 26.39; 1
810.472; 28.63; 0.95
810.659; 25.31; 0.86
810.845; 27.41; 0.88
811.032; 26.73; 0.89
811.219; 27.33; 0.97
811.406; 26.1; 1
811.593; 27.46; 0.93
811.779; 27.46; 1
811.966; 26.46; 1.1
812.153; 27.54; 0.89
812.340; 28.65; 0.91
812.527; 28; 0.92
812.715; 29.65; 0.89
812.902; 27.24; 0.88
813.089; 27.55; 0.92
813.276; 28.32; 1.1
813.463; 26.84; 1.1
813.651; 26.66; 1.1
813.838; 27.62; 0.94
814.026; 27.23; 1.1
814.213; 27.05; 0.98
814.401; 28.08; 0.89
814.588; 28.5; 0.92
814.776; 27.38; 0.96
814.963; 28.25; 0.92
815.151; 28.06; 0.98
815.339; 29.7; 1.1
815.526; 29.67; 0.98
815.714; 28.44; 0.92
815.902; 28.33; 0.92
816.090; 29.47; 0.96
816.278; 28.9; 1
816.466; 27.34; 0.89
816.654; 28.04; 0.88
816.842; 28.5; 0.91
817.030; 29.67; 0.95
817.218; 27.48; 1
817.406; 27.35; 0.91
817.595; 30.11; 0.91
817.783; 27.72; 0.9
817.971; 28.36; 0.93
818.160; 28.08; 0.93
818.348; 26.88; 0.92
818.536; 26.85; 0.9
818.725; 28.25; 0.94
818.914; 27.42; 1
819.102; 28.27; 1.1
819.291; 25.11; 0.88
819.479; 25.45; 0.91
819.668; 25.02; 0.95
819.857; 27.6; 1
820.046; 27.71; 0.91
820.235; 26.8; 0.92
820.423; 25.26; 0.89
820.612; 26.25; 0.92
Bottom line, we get -0.105 nm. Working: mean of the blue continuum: 26.6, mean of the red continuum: 27.8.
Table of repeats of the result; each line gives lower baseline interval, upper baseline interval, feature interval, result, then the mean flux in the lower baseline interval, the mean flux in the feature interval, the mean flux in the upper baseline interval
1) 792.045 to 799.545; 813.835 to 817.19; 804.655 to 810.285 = 0.078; 27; 27.4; 28.3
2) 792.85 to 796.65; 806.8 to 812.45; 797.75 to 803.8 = -0.244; 26.5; 27.8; 27.1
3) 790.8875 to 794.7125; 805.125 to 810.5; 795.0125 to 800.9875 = -0.131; 26.6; 27.4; 27.4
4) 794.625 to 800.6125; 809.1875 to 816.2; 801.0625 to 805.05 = -0.056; 27.5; 27.9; 27.5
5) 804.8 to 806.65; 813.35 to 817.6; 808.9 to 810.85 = 0.115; 28.1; 26.5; 28.2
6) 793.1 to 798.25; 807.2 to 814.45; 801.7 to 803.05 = -0.041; 26.8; 27.8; 27.2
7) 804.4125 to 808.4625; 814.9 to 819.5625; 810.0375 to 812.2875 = 0.079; 27.8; 27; 28.1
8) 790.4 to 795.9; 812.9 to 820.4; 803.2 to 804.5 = -0.042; 26.7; 28.1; 27.8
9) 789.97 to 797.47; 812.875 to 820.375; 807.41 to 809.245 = 0.005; 26.8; 27.3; 27.8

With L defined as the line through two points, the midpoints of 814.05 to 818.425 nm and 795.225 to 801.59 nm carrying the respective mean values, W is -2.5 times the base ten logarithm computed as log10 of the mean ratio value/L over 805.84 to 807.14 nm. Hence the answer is 0.00 mag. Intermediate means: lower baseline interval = 27.5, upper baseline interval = 28.3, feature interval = 27.8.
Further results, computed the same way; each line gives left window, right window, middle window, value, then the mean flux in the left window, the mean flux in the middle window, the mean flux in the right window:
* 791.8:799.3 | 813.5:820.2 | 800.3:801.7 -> -0.02 mag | 27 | 27.6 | 27.8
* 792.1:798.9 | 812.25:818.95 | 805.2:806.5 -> -0.02 mag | 26.9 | 28.1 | 28.1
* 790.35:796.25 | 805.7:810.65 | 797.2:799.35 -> -0.03 mag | 26.7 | 27.6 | 27.3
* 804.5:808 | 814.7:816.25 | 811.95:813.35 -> 0.02 mag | 27.8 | 28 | 28.7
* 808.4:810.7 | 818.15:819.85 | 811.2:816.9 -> -0.05 mag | 26.7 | 27.9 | 26.8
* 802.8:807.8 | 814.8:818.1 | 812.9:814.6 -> 0.03 mag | 27.9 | 27.5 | 28.5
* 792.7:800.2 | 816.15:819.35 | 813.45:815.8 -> -0.01 mag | 27.1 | 28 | 27.9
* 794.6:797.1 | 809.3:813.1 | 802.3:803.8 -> -0.03 mag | 27.1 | 27.9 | 27.1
